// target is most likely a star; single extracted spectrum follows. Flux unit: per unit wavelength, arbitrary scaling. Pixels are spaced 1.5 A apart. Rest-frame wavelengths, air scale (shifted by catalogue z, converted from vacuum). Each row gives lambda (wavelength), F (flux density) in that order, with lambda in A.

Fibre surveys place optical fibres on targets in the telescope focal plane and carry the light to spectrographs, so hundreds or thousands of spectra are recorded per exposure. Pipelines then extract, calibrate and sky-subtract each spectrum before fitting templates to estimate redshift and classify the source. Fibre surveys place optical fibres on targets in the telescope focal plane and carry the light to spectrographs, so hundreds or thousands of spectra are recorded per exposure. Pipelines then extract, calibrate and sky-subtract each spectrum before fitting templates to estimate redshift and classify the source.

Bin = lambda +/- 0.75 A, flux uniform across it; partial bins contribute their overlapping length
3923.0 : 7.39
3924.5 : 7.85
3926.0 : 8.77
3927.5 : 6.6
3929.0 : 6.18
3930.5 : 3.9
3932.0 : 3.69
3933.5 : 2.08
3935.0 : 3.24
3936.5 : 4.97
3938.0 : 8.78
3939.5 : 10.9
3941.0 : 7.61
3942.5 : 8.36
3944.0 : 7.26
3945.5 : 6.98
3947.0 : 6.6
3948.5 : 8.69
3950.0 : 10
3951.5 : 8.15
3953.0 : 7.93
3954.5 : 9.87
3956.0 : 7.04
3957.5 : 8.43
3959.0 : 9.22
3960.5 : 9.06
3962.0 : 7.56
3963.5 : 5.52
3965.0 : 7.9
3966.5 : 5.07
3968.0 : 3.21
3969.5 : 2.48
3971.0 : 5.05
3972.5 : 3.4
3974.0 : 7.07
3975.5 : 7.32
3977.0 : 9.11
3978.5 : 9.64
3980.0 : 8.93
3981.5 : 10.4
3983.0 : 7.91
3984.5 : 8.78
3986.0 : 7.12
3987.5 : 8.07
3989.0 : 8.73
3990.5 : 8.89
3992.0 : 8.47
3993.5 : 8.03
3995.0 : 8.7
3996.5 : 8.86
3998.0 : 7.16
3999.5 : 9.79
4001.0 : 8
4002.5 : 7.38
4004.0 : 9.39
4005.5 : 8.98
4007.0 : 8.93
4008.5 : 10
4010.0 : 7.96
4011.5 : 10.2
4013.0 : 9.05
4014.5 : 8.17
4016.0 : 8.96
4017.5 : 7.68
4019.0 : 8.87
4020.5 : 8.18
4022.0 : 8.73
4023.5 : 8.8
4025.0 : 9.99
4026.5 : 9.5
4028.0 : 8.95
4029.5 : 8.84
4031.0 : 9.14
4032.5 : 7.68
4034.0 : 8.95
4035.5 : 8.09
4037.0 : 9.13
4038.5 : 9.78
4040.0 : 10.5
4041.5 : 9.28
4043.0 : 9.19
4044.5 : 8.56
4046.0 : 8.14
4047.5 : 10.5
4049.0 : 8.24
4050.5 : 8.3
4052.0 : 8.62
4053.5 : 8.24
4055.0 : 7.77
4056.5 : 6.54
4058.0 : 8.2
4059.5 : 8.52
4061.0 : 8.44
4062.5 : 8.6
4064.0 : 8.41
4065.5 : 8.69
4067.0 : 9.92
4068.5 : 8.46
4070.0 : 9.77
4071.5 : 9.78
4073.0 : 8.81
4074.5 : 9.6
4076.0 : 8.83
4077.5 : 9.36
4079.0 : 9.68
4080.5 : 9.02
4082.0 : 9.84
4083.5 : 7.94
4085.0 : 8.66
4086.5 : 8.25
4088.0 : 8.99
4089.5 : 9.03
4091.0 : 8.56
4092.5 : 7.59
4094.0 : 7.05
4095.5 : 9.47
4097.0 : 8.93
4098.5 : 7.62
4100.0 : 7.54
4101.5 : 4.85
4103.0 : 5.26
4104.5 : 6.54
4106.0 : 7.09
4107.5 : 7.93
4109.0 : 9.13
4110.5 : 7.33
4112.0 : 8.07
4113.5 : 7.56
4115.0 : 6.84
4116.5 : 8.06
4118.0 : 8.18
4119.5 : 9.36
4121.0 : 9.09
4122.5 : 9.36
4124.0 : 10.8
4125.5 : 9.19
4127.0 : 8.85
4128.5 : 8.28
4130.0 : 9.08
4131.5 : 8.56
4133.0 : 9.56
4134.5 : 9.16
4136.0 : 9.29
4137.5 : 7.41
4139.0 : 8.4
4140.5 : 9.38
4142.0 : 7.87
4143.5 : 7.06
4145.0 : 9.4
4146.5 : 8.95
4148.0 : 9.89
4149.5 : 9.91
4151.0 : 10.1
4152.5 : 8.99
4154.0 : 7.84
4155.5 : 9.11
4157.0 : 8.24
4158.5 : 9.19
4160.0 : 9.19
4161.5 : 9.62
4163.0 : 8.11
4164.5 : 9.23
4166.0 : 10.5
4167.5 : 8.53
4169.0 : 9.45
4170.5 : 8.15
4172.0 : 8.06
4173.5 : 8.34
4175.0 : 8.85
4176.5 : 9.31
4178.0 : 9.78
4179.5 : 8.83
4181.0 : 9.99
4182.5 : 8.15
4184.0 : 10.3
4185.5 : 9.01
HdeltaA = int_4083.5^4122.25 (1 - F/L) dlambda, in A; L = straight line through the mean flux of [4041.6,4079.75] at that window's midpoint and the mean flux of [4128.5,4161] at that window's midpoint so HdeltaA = 4.07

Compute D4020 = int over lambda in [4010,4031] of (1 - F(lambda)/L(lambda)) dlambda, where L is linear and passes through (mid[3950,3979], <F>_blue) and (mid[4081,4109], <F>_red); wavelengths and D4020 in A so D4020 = -4.2 A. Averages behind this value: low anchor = 7.06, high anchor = 7.89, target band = 8.89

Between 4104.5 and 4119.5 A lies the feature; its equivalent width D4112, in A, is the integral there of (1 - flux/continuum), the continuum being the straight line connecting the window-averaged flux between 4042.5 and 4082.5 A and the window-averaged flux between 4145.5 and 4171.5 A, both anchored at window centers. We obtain 1.92 A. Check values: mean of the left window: 8.81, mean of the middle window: 7.81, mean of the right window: 9.11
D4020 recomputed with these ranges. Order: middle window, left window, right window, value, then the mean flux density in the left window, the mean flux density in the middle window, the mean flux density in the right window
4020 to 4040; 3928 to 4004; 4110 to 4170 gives -2.7 A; 7.37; 8.97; 8.83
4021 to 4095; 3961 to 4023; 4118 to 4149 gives -3.8 A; 7.9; 8.81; 8.94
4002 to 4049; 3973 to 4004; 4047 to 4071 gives -2.5 A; 8.4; 8.95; 8.57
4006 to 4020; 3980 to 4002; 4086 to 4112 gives -0.9 A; 8.5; 8.86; 7.72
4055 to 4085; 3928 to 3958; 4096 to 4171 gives -3.0 A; 7.02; 8.83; 8.53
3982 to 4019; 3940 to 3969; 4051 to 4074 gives -2.6 A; 7.59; 8.57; 8.59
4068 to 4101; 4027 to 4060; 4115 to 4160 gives 0.2 A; 8.7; 8.74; 8.89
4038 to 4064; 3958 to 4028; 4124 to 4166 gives -0.8 A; 8.06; 8.65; 8.95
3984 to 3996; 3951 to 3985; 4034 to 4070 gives -1.0 A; 7.33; 8.35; 8.73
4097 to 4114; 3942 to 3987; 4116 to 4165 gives 2.7 A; 7.47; 7.25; 8.93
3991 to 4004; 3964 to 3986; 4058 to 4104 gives -2.1 A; 6.87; 8.37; 8.5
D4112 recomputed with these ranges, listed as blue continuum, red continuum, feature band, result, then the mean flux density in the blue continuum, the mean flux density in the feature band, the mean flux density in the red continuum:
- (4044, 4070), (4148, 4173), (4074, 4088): -0.6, 8.52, 9.01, 9.03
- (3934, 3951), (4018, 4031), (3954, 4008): 2.9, 7.51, 7.76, 8.97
